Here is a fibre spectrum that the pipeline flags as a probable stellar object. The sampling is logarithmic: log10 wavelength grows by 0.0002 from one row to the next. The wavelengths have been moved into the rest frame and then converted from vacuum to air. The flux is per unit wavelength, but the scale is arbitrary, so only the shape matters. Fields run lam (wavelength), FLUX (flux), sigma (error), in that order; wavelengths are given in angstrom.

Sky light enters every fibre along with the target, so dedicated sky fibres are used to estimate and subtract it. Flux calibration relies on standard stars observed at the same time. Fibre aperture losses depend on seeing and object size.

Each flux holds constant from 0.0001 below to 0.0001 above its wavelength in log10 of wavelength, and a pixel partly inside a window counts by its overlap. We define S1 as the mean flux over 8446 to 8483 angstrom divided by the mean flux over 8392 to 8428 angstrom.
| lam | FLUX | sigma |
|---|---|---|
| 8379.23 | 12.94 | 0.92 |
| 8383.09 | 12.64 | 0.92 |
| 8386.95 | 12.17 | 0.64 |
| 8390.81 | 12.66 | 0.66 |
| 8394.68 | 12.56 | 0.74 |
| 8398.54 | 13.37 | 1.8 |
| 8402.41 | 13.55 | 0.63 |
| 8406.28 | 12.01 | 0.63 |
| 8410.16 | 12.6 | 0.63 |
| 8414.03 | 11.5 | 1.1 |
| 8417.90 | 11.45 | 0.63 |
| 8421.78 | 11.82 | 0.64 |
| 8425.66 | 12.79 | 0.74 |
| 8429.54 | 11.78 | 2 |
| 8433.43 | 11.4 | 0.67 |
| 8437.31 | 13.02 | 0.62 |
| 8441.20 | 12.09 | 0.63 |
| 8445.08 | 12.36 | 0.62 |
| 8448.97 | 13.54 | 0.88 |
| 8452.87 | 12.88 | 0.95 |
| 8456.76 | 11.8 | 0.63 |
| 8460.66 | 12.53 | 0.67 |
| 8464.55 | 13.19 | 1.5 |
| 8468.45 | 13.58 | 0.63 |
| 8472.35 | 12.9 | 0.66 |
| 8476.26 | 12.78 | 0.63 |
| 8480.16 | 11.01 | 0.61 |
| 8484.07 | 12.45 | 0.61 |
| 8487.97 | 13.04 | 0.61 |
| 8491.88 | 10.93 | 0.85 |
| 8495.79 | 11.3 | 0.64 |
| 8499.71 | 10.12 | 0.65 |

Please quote 1.0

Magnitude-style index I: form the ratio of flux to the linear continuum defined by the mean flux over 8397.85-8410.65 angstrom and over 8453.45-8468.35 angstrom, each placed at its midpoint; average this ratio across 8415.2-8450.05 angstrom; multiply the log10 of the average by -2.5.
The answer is 0.05 mag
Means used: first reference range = 12.9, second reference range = 12.7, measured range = 12.2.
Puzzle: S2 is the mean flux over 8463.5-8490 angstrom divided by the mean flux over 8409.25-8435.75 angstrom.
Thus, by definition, 1.07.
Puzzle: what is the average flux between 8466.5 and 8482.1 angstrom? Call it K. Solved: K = 12.6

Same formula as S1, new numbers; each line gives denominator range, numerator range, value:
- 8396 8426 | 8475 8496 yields 0.97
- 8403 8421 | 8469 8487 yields 1.03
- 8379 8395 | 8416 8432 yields 0.95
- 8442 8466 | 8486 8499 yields 0.92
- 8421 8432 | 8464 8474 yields 1.09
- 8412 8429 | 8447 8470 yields 1.09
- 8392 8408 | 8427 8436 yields 0.91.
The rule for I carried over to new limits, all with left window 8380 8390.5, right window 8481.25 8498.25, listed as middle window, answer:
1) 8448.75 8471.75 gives -0.074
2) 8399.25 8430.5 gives 0.006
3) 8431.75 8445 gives -0.005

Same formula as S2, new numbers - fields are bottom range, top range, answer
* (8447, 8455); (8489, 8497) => 0.86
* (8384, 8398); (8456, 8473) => 1.02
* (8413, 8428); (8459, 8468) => 1.09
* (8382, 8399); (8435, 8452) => 1.01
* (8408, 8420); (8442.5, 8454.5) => 1.09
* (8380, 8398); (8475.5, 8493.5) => 0.95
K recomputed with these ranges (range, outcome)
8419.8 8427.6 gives 12.3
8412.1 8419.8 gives 11.5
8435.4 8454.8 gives 12.8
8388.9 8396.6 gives 12.6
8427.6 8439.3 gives 12.1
